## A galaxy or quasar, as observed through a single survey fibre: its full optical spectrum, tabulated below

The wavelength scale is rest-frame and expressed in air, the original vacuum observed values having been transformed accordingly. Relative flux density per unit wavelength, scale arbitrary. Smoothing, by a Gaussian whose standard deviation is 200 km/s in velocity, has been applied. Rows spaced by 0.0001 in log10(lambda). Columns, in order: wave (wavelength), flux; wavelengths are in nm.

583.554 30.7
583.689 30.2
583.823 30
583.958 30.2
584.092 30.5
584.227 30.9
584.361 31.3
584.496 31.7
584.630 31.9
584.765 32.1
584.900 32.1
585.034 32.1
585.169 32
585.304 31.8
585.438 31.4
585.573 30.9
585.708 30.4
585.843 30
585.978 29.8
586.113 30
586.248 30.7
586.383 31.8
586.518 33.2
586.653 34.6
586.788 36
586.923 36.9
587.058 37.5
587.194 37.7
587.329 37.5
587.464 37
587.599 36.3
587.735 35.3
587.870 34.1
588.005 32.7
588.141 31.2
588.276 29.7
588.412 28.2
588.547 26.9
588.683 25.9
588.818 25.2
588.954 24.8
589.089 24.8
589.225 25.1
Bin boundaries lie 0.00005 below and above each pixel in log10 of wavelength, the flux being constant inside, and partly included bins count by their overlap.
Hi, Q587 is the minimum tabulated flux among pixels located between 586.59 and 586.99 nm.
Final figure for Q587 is 34.6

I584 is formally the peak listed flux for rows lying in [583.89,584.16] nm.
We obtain 30.5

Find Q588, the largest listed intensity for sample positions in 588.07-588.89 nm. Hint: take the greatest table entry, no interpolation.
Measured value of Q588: 31.2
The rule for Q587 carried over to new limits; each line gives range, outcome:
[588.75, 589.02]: 24.8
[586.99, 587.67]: 36.3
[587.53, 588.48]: 28.2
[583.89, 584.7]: 30.2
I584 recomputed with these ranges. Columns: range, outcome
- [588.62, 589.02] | 25.9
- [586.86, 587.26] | 37.7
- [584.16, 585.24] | 32.1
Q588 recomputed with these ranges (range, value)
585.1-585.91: 32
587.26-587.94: 37.5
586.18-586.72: 34.6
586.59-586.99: 36.9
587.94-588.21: 32.7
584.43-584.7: 31.9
